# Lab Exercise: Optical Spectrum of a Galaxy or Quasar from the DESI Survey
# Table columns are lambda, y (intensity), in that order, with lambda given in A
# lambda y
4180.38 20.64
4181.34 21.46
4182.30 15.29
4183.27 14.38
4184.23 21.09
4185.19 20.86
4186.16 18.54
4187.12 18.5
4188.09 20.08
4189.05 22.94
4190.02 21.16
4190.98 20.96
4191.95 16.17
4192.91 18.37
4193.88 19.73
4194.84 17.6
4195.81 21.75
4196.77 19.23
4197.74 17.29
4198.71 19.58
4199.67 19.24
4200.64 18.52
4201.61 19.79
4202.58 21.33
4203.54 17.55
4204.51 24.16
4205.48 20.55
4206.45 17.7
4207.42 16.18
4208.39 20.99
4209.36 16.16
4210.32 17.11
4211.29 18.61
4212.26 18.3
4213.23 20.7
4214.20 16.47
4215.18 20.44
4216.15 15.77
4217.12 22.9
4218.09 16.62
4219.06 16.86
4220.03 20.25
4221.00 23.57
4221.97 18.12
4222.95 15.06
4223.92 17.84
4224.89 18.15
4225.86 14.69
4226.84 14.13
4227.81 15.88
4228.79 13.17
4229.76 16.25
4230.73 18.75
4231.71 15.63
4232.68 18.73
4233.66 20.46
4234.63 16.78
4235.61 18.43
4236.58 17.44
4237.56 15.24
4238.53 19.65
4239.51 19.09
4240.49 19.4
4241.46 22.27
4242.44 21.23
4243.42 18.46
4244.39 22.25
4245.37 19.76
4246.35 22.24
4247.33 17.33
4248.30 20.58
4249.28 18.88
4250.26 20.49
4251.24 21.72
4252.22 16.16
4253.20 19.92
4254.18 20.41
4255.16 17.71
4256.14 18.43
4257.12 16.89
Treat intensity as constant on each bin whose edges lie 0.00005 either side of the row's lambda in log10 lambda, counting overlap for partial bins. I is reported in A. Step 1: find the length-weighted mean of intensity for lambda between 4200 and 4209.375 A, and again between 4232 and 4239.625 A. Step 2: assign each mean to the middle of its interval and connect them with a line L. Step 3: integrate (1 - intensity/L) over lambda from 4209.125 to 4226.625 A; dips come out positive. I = 0.7 A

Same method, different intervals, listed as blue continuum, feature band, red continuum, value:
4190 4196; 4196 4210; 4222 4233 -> -0.7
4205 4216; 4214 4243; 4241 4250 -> 2.1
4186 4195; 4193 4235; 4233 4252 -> 2.5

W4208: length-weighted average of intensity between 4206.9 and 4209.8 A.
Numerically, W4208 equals 17.8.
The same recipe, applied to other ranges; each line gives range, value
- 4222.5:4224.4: 16.5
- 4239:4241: 19.3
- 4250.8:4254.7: 19.5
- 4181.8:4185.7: 17.9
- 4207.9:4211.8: 18.2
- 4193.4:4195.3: 18.7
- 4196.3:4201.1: 18.8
